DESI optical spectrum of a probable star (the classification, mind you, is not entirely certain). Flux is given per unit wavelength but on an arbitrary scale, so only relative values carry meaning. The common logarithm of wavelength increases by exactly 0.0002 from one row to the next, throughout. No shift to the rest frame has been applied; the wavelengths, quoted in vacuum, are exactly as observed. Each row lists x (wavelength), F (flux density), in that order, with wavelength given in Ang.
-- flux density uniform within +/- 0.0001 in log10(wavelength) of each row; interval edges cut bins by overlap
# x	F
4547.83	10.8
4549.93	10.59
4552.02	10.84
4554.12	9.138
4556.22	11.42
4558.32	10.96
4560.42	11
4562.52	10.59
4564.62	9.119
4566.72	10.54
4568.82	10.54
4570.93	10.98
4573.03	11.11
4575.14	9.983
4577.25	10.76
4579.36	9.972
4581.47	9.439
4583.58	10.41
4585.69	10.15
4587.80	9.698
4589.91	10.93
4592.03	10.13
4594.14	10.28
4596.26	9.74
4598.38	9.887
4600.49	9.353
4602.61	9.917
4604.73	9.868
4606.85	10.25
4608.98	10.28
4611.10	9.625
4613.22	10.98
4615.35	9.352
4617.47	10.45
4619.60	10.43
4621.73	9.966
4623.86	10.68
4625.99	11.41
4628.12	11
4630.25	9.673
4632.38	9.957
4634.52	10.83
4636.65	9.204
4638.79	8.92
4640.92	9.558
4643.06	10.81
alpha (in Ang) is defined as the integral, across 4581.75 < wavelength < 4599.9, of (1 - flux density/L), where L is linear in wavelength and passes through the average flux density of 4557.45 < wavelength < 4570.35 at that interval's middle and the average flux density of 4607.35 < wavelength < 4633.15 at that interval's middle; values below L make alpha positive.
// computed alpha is 0.52 Ang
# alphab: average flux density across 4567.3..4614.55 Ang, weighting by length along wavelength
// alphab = 10.2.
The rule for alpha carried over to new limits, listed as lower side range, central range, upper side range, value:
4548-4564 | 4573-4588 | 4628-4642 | 0.3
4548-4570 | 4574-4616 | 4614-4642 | 1.0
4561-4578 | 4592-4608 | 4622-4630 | 1.1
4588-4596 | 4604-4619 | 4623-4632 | 0.5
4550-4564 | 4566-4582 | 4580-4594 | -0.2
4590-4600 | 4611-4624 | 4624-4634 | 0.2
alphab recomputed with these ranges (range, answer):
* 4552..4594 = 10.4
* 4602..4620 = 10.1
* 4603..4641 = 10.1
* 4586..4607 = 10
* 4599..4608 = 9.85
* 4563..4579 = 10.4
